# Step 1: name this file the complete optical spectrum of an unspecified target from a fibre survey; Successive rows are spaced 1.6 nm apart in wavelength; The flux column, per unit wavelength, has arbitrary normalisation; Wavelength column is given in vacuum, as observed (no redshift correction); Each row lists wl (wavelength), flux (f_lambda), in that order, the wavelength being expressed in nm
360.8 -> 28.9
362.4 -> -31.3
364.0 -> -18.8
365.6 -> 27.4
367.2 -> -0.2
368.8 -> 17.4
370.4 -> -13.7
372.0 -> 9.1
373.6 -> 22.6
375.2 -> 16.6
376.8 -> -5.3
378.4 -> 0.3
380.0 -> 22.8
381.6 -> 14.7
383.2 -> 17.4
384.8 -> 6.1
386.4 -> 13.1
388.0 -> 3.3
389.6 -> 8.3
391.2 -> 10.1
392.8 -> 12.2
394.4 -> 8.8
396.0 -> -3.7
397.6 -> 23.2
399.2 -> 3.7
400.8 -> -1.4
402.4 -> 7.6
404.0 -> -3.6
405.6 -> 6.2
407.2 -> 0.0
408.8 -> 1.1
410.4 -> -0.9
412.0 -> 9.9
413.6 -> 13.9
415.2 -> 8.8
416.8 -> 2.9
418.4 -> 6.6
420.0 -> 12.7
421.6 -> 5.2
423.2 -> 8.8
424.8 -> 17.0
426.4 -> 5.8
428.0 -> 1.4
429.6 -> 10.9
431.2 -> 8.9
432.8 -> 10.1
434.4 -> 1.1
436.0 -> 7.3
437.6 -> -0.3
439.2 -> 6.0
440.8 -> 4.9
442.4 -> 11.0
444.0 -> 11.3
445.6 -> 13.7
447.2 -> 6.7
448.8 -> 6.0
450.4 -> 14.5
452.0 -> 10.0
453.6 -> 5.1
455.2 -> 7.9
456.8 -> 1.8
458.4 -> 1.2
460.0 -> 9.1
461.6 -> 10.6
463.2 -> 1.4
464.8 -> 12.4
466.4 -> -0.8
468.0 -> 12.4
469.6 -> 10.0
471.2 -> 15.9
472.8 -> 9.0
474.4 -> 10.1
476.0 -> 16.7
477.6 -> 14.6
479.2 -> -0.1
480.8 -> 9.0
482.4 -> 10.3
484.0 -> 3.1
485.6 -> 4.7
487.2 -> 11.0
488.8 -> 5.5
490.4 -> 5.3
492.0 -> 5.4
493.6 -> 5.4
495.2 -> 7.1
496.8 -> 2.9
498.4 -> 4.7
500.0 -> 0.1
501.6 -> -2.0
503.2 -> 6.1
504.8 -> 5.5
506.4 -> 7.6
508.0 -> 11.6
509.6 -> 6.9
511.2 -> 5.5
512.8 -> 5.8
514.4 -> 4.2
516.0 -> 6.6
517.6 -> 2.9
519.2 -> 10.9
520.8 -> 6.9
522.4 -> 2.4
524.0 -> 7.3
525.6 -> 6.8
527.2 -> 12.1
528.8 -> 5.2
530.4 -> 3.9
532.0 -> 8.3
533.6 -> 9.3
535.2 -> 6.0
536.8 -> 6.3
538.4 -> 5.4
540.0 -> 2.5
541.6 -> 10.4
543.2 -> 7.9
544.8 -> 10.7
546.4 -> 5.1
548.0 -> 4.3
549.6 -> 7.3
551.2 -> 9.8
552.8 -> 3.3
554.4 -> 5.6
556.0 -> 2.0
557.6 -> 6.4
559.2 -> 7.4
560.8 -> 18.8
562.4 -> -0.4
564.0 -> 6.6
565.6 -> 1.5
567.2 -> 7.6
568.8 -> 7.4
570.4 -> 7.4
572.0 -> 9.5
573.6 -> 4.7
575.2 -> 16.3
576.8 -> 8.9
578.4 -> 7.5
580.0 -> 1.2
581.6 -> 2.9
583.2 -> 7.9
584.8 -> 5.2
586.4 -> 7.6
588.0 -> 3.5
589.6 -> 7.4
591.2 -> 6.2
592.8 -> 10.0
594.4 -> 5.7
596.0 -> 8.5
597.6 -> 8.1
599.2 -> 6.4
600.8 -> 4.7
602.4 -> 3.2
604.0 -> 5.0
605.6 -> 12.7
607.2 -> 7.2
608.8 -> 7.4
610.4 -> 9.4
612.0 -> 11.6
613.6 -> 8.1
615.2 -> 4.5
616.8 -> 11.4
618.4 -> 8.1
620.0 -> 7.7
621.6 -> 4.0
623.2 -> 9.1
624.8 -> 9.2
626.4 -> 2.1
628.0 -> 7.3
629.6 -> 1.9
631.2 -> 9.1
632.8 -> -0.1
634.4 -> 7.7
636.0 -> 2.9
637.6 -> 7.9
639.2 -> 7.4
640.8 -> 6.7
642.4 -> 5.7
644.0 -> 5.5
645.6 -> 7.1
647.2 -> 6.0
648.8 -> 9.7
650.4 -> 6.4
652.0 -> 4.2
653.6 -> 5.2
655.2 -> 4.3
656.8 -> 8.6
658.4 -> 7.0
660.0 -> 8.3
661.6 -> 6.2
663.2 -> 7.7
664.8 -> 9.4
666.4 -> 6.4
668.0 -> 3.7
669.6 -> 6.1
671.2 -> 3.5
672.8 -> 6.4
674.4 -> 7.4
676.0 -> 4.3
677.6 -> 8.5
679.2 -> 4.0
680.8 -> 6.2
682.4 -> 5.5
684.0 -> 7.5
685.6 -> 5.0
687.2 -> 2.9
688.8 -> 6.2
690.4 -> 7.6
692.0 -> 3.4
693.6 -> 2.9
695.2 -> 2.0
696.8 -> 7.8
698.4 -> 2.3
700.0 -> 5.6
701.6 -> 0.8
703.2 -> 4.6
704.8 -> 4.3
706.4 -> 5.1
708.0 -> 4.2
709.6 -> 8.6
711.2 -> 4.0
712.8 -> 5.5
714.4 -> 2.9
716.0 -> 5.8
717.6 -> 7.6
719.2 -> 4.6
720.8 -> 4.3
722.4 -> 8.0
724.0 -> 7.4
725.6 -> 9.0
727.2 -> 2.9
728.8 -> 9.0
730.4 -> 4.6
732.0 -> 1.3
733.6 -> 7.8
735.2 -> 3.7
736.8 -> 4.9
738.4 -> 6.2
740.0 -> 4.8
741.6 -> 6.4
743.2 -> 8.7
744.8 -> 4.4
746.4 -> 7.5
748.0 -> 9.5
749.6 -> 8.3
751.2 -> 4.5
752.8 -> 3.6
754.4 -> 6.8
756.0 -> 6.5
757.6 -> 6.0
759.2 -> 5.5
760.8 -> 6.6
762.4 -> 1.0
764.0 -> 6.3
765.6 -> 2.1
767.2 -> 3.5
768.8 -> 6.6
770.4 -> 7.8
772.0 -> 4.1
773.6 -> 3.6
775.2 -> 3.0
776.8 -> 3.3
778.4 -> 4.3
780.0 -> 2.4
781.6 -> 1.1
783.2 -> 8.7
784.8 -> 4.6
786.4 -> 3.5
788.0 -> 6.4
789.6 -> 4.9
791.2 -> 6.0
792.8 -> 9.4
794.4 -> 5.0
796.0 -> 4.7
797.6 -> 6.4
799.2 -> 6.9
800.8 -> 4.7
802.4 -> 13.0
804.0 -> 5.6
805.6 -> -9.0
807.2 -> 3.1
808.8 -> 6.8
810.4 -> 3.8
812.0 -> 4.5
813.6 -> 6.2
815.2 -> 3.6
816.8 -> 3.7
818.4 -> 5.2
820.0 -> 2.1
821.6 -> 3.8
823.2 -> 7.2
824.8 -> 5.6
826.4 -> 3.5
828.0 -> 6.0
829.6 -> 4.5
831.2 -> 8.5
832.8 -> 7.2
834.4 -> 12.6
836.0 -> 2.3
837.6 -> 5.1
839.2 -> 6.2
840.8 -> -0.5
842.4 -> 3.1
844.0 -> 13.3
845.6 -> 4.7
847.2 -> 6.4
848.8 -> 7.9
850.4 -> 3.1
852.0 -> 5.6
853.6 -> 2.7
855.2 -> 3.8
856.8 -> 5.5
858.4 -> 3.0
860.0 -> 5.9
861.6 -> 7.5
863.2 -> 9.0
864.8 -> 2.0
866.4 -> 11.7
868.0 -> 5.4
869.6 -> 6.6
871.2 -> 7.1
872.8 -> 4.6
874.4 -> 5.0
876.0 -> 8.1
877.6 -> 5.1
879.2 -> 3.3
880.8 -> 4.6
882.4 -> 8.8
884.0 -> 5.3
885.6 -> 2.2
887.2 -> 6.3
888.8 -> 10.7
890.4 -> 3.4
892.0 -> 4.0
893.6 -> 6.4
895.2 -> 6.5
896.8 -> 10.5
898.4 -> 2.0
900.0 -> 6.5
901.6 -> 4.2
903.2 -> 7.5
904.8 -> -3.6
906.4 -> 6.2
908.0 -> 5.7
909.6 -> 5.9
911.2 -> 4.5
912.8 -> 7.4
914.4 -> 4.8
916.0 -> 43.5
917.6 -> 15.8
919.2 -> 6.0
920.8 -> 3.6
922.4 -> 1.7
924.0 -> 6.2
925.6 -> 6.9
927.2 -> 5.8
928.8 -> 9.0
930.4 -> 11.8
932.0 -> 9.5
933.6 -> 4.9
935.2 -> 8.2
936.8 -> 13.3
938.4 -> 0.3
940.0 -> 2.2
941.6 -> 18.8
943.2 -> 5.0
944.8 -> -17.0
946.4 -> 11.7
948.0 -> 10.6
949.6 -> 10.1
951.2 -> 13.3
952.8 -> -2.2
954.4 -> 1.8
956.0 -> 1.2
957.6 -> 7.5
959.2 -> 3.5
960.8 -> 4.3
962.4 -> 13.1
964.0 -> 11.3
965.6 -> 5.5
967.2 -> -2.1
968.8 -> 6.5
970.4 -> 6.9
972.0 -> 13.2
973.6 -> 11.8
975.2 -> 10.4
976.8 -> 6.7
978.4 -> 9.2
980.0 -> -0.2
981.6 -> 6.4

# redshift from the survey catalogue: 1.458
